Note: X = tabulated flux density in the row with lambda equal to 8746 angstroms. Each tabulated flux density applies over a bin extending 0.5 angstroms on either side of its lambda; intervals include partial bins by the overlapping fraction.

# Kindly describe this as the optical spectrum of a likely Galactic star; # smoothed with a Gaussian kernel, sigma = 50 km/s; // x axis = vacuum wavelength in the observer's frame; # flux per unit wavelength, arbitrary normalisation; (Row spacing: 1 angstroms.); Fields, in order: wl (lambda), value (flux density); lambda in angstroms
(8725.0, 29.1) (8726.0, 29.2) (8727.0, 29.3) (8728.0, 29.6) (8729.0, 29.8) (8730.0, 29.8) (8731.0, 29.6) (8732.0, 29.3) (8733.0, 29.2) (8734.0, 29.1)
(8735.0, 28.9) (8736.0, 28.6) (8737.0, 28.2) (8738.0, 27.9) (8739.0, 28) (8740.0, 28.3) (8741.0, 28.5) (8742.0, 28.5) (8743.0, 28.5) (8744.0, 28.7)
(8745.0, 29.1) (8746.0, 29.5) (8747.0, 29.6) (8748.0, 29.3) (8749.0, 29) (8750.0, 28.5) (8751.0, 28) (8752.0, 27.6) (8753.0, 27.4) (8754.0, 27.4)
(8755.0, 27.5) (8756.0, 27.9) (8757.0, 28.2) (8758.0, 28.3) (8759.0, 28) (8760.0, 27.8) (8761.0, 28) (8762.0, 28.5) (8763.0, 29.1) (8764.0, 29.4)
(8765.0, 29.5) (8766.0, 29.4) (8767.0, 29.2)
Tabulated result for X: 29.5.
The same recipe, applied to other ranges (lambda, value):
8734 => 29.1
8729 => 29.8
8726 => 29.2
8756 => 27.9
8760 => 27.8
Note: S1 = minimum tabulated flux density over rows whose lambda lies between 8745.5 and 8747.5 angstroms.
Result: 29.5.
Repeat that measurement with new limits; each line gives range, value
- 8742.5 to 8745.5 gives 28.5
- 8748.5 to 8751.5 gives 28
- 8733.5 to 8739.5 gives 27.9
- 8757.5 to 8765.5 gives 27.8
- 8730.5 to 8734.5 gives 29.1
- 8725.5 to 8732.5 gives 29.2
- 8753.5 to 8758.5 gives 27.4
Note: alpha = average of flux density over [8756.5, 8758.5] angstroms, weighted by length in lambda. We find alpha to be 28.2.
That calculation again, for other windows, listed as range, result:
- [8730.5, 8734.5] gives 29.3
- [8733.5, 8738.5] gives 28.5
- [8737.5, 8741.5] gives 28.2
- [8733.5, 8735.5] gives 29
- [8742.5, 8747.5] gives 29.1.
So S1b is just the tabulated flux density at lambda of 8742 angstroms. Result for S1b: 28.5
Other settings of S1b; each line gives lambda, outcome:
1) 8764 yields 29.4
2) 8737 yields 28.2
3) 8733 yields 29.2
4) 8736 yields 28.6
